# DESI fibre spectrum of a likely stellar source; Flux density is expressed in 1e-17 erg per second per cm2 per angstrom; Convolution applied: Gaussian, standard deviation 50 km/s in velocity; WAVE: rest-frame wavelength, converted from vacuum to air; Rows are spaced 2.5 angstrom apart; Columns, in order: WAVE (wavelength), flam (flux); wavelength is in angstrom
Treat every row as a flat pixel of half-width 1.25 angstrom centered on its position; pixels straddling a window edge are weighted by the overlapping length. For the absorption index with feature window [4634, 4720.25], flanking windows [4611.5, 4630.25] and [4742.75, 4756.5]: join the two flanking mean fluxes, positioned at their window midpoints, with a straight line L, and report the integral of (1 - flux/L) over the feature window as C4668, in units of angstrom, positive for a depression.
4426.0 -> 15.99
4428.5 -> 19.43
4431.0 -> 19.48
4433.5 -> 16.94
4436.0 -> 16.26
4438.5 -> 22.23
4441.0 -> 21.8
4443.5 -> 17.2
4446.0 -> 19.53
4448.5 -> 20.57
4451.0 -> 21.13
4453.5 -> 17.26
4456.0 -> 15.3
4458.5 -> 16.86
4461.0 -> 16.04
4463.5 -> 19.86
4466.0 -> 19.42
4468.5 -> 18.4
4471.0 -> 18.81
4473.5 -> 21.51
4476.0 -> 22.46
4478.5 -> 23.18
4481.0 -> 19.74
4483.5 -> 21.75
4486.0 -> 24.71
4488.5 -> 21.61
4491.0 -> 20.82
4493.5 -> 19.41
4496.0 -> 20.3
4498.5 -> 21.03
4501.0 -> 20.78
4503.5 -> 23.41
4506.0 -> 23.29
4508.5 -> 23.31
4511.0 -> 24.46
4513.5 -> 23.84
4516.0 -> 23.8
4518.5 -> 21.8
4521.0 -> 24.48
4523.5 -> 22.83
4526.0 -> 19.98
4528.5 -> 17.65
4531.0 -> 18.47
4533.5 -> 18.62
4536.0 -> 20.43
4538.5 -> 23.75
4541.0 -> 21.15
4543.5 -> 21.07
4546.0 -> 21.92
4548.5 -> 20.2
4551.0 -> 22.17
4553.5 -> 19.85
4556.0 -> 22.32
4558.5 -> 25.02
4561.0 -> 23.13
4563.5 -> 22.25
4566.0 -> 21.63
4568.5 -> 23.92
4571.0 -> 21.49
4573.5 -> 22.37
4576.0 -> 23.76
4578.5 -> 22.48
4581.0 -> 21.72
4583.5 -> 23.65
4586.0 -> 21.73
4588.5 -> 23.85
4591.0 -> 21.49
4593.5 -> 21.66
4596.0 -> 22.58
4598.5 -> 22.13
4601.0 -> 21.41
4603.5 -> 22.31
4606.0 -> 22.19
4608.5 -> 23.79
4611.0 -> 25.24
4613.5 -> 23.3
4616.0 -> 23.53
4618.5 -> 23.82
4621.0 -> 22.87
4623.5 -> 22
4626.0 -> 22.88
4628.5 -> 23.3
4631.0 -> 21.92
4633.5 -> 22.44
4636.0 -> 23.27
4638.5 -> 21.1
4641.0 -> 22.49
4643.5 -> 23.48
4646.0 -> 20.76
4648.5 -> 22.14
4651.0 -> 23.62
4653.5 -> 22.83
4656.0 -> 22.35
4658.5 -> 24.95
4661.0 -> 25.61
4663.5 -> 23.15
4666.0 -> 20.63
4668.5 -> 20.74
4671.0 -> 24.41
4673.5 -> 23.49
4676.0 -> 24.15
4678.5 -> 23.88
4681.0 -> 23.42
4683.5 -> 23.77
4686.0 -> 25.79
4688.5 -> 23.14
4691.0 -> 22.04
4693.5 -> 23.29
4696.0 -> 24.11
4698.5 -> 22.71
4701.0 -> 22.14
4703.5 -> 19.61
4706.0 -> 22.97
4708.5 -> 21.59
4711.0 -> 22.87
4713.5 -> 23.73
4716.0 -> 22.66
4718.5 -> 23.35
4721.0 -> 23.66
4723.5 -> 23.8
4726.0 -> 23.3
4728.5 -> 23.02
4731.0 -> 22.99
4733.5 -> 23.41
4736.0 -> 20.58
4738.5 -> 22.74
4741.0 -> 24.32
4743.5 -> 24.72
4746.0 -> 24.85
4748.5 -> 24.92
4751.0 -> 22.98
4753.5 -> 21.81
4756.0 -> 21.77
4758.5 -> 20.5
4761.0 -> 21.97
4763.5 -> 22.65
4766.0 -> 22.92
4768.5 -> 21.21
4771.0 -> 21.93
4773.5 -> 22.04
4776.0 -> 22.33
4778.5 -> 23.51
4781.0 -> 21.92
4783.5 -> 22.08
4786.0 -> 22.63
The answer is 1.42 angstrom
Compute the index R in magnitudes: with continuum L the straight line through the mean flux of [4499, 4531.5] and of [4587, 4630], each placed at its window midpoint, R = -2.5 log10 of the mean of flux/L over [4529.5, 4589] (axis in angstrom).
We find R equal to 0.029 mag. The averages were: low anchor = 22.2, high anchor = 22.8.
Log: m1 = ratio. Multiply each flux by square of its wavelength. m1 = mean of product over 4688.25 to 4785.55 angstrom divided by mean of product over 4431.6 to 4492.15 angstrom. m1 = 1.30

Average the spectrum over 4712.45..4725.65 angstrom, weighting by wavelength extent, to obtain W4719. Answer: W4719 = 23.4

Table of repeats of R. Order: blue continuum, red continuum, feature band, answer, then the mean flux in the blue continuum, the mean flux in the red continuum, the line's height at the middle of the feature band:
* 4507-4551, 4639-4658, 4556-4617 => -0.032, 21.7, 22.6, 22.1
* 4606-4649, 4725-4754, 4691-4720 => 0.027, 22.8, 23.3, 23.2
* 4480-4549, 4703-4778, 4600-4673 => -0.030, 21.6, 22.7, 22.2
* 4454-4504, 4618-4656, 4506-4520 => -0.136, 20.2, 22.6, 20.7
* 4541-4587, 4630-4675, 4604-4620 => -0.050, 22.2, 22.8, 22.5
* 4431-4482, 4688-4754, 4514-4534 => -0.050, 19.2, 23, 20.2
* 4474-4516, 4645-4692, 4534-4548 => 0.051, 22.2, 23.2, 22.4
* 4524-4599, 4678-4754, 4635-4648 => 0.014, 21.8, 23.2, 22.5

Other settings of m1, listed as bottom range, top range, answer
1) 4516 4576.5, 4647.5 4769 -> 1.14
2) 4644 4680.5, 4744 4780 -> 1.02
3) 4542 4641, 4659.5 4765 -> 1.08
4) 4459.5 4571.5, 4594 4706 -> 1.13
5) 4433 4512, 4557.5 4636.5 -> 1.18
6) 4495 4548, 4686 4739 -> 1.14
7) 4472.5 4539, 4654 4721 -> 1.15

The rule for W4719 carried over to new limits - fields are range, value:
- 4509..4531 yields 22.2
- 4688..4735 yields 22.8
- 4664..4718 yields 22.9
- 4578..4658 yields 22.7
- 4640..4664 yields 23.1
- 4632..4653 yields 22.4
